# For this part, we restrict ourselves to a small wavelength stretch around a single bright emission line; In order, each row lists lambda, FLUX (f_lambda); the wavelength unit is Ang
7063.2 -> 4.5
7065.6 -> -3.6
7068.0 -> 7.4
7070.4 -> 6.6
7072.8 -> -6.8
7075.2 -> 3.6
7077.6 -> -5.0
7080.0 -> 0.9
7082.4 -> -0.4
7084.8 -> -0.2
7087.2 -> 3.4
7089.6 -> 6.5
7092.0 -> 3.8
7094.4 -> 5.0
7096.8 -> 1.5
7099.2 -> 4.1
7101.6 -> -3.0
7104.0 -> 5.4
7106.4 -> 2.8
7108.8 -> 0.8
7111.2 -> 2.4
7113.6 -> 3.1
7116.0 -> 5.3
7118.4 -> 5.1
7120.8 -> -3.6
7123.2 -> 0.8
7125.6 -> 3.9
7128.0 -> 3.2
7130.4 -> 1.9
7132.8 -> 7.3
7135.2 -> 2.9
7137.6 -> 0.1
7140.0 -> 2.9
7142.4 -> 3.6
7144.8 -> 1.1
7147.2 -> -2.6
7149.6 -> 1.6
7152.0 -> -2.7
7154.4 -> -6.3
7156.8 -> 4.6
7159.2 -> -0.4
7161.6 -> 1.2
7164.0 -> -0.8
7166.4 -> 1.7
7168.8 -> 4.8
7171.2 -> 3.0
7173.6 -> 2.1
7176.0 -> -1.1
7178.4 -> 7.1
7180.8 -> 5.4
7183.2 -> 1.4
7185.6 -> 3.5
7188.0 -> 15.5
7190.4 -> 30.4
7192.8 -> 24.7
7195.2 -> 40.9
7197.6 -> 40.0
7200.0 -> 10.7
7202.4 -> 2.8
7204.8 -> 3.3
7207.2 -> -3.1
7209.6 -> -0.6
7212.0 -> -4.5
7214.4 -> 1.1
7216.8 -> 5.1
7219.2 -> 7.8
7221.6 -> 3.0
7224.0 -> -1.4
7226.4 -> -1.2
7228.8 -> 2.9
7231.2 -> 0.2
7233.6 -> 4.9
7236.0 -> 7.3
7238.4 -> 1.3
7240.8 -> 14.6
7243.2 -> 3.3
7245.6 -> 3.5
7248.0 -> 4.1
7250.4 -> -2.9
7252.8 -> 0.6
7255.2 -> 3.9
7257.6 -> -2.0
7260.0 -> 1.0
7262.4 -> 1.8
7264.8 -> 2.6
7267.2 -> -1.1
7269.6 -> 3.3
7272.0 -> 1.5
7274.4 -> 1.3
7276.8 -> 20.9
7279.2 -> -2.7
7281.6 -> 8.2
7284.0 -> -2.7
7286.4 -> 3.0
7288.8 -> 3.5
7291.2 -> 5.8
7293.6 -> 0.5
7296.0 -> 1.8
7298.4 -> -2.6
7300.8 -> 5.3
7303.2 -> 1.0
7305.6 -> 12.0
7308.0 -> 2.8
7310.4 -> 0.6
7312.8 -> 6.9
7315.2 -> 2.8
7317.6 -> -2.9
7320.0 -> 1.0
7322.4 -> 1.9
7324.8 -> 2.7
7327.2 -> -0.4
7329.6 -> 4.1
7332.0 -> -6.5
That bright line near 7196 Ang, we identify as [O II] 3727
